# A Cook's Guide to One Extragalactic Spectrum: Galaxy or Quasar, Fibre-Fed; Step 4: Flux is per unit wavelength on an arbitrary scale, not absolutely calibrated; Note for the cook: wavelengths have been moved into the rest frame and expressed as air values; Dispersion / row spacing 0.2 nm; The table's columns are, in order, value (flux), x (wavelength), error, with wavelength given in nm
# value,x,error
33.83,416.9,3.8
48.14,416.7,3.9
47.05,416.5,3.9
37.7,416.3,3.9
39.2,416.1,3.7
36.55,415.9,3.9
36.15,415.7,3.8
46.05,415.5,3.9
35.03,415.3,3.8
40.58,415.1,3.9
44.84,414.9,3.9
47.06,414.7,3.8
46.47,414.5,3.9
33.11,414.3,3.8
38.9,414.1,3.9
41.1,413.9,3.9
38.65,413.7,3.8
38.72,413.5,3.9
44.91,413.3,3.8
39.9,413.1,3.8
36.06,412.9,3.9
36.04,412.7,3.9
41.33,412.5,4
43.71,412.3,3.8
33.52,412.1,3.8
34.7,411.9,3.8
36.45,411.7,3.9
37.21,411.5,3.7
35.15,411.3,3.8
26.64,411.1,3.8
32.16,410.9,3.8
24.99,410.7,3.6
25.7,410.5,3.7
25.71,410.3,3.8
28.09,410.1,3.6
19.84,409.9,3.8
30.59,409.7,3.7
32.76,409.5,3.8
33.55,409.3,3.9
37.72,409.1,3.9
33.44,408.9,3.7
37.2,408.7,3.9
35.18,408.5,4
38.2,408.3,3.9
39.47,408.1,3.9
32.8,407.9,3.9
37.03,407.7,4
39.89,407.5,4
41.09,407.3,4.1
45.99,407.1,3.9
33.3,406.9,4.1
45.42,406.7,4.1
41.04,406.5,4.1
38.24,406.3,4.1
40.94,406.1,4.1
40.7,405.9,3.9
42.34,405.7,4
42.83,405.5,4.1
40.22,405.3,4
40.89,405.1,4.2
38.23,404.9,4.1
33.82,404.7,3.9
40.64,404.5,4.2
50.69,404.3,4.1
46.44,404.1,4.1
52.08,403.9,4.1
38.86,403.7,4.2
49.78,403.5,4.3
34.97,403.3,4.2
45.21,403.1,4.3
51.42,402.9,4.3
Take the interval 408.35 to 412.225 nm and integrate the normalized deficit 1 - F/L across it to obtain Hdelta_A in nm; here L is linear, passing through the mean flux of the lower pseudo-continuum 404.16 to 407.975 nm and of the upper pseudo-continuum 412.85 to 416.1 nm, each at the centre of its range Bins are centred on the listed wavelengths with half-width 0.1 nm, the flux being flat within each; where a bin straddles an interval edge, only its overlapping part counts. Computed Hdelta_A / 0.82 nm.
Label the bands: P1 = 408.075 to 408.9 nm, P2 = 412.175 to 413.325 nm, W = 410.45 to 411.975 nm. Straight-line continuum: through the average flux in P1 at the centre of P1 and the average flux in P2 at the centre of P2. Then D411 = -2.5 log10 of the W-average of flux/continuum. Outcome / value 0.22 mag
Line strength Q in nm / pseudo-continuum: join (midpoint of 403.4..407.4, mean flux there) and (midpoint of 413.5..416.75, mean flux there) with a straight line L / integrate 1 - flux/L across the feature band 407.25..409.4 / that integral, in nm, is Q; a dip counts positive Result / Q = 0.26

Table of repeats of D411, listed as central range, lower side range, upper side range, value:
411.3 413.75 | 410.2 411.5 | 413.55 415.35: -0.12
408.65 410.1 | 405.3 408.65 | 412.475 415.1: 0.25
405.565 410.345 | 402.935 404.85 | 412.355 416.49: 0.16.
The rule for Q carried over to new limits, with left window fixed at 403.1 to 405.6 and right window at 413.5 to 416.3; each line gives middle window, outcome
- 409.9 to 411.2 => 0.46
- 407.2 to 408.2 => 0.09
